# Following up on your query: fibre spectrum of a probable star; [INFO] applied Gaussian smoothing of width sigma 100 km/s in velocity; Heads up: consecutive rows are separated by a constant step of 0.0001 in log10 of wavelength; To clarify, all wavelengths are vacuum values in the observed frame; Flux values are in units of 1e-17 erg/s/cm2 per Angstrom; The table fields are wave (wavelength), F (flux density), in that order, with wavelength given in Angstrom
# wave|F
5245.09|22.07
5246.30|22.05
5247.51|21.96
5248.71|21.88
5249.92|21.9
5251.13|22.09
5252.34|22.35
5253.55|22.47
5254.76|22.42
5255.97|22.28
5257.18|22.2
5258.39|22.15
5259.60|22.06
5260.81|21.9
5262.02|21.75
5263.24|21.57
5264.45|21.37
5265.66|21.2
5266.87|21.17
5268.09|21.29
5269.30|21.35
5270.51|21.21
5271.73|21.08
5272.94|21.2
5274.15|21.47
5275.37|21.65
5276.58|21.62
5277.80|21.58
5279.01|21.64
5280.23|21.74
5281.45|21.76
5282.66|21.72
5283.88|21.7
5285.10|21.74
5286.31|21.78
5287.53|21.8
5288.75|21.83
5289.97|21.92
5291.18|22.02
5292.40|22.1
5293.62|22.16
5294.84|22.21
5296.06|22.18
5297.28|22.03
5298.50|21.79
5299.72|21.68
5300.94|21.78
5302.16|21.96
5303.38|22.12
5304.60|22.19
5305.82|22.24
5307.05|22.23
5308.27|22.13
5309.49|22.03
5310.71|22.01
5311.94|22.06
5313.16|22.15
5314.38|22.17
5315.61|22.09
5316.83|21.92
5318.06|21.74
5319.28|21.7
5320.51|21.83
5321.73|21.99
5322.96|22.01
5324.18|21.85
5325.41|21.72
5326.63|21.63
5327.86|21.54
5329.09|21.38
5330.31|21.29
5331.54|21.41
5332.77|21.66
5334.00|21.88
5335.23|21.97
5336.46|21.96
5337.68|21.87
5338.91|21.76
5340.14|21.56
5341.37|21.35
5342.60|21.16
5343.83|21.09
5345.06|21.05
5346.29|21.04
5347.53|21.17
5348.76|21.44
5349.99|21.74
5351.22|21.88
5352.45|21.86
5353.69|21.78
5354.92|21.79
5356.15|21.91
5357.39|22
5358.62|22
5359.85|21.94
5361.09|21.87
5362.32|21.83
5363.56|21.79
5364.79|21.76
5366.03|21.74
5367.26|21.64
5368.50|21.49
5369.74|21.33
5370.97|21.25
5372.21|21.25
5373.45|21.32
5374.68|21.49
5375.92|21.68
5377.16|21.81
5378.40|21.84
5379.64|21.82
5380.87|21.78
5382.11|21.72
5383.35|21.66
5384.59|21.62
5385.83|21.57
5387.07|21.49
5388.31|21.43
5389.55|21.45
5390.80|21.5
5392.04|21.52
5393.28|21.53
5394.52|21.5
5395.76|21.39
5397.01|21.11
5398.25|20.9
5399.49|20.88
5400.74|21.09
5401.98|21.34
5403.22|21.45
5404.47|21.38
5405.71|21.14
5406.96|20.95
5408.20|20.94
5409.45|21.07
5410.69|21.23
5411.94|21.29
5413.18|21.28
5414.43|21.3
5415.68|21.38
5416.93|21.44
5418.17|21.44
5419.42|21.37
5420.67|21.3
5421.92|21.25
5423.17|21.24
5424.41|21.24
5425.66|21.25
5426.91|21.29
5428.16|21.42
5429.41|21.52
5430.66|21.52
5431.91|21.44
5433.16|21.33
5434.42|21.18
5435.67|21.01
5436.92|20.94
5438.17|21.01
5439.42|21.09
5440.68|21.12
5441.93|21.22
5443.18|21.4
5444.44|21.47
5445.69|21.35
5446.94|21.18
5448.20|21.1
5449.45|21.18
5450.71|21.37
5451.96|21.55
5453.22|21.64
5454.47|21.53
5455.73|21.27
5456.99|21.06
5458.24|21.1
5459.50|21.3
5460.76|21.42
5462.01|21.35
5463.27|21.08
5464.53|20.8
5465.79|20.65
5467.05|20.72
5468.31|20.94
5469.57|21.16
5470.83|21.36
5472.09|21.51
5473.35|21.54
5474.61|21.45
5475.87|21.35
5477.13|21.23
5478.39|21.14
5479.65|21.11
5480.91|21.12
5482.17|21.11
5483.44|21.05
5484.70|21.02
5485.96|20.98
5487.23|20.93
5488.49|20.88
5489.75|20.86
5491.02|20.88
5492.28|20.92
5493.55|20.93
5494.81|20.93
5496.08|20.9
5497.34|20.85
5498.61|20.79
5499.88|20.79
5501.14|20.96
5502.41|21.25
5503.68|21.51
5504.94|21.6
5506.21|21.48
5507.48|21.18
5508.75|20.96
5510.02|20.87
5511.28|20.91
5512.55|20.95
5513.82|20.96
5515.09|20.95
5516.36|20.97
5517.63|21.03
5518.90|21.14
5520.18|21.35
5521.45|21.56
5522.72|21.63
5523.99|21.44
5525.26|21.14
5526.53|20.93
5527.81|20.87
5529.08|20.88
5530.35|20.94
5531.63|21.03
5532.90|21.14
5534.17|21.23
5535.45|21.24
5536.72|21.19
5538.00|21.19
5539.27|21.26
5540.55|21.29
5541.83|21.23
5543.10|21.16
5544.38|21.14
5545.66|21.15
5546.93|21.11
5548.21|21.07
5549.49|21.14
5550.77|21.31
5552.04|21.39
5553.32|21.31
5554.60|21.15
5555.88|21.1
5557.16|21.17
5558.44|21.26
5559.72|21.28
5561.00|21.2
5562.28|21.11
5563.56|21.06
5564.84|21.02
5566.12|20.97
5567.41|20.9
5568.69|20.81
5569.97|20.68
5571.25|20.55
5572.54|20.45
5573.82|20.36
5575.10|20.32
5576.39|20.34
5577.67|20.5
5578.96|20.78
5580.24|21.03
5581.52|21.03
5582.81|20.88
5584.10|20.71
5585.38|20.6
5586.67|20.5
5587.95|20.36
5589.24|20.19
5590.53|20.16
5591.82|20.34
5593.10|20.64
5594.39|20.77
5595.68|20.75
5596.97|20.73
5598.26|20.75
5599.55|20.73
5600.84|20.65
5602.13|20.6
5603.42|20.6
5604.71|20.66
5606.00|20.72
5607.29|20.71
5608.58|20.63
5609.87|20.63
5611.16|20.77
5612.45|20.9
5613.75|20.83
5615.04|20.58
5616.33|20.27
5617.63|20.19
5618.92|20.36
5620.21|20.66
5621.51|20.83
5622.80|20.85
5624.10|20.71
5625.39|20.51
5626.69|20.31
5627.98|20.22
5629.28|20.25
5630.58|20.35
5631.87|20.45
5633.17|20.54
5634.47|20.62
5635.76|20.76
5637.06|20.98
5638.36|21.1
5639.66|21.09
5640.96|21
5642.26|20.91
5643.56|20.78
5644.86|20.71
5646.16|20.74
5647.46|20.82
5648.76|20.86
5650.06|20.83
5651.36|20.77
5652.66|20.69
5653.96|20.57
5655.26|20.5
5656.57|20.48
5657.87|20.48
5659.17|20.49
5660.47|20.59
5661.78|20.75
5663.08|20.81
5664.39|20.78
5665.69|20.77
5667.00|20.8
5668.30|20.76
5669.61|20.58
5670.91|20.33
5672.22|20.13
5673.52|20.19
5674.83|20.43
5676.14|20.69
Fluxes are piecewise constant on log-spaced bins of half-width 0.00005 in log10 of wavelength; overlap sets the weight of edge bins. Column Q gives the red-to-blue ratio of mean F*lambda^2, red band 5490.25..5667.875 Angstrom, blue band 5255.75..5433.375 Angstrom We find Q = 1.1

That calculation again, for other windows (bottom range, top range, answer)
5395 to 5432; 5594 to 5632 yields 1.04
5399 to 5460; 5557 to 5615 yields 1.03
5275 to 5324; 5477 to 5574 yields 1.04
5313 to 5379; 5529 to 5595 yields 1.04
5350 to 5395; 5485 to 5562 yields 1.03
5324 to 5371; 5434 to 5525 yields 1.03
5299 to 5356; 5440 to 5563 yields 1.04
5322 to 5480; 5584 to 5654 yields 1.04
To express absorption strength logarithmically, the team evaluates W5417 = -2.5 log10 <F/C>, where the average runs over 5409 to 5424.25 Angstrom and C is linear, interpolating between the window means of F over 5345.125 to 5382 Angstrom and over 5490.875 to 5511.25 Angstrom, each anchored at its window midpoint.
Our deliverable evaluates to 0.01 mag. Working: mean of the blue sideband 21.7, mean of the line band 21.3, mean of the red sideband 21.1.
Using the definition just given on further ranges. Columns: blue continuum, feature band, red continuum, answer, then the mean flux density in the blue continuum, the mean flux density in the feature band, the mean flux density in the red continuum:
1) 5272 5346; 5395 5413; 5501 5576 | 0.017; 21.8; 21.2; 21.1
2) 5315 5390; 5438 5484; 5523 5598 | 0.003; 21.7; 21.2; 20.9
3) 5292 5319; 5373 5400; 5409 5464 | 0.003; 22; 21.5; 21.3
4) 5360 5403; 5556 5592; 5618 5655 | 0.008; 21.5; 20.7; 20.7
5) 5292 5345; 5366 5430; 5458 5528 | 0.006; 21.8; 21.4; 21.1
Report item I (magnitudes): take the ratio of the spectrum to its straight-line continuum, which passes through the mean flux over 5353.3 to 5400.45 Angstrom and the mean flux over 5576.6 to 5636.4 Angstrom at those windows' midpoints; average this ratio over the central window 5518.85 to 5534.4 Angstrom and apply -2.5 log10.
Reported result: -0.01 mag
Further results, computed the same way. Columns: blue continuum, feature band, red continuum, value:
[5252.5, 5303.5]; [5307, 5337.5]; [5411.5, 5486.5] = -0.01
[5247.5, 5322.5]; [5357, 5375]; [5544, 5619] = 0.00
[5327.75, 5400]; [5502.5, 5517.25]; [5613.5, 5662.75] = 0.00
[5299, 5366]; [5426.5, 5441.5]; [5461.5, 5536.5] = 0.01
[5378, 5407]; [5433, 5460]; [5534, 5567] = 0.01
